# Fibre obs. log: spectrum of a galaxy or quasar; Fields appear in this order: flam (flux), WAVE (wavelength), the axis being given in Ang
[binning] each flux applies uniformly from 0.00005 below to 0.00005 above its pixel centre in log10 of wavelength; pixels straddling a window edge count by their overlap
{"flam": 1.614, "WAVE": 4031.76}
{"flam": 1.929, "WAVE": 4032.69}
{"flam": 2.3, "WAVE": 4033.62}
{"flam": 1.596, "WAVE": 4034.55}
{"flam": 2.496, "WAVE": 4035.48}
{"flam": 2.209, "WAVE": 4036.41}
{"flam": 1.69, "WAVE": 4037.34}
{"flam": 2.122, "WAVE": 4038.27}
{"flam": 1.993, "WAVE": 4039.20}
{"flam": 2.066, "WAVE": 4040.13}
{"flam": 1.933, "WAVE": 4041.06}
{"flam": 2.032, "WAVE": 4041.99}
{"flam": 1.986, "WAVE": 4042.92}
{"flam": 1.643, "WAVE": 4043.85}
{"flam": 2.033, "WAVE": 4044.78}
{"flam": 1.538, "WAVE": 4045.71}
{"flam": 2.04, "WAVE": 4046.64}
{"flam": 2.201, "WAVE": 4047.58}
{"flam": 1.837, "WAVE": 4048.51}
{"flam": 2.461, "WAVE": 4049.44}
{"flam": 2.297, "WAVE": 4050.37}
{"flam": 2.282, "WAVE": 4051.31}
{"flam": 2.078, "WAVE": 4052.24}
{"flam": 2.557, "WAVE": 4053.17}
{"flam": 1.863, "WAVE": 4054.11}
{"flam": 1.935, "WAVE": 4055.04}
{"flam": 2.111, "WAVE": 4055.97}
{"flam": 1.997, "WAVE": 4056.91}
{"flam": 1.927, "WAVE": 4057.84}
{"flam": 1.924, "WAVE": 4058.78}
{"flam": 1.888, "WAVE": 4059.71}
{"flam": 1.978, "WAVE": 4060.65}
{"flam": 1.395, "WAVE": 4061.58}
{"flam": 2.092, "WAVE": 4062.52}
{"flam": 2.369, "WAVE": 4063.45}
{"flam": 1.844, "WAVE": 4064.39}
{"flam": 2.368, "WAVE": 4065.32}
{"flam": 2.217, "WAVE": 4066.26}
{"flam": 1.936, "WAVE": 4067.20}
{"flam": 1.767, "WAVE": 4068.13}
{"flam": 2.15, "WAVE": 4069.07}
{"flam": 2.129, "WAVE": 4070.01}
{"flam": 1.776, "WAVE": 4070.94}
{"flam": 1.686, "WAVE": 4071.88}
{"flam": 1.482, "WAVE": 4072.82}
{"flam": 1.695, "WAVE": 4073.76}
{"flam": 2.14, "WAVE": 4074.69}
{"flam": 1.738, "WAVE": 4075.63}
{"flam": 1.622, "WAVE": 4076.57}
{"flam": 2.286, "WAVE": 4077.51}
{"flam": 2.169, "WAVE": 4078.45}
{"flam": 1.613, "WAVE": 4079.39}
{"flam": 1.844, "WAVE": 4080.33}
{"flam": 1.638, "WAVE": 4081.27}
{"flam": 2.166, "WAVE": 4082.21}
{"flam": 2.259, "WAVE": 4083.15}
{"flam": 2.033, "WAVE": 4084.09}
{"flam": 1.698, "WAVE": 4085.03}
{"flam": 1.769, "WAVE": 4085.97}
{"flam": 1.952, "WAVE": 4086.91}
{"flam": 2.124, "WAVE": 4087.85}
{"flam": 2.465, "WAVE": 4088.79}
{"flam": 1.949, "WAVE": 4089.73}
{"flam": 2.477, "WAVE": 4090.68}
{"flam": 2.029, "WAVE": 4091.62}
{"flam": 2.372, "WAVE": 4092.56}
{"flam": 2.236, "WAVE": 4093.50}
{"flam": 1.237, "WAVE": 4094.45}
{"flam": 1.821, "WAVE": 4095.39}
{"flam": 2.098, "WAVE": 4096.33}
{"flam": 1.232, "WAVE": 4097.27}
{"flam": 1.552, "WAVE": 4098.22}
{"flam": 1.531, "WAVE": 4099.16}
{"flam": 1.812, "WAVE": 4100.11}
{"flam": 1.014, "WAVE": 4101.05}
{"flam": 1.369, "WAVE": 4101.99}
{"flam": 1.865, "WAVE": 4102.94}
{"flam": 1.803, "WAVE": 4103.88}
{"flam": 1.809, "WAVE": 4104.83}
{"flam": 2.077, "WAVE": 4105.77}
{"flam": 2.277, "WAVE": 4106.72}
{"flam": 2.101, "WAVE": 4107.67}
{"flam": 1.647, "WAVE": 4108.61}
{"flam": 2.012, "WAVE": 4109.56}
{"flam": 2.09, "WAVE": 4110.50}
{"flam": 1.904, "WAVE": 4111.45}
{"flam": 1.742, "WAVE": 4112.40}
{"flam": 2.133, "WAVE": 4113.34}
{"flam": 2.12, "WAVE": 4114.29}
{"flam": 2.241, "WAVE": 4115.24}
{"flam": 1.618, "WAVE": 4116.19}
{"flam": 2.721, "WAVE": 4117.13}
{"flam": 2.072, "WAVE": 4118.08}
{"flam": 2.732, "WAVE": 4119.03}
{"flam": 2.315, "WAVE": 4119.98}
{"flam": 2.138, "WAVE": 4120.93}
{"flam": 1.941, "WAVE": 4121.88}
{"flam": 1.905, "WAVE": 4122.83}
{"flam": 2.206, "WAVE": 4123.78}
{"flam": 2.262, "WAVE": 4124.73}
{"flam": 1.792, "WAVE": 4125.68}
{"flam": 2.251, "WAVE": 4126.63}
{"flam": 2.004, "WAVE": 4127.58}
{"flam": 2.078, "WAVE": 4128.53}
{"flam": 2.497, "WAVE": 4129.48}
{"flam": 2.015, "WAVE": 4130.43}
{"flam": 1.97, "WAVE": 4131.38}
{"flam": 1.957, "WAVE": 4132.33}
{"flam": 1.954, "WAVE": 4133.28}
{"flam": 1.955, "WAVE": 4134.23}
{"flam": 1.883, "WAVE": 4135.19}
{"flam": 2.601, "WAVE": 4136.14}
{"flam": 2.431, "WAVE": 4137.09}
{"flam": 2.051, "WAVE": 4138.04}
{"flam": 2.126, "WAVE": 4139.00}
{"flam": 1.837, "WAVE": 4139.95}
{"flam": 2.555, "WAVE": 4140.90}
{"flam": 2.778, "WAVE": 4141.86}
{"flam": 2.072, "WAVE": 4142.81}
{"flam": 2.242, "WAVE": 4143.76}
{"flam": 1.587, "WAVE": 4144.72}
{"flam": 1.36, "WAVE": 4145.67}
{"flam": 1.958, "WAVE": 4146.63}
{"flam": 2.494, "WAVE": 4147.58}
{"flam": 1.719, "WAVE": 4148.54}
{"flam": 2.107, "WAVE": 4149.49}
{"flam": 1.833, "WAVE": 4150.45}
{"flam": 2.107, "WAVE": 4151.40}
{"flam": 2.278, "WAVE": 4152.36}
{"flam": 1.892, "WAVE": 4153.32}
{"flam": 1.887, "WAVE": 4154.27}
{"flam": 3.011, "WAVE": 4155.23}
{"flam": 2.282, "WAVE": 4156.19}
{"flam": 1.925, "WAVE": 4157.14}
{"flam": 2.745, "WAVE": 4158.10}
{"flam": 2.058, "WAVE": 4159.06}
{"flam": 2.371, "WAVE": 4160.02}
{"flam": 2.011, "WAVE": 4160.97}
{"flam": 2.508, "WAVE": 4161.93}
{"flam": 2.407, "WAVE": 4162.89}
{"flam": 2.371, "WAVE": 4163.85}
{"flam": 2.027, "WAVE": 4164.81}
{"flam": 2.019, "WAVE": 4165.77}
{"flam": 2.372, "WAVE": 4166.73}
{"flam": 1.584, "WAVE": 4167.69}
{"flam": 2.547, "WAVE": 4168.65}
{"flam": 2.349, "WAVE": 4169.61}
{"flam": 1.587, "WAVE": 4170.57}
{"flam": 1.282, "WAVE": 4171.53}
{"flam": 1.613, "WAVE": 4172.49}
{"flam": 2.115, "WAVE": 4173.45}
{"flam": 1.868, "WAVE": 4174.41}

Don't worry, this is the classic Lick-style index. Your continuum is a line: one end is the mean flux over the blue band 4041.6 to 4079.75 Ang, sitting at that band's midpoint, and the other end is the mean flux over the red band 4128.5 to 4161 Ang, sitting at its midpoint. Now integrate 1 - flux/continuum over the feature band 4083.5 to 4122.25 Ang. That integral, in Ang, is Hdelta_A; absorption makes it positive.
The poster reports 1.9 Ang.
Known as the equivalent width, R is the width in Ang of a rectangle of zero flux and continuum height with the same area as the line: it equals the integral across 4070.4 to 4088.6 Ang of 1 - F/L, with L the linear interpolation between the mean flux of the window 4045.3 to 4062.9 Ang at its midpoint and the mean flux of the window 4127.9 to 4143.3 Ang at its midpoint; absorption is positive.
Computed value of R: 1.6 Ang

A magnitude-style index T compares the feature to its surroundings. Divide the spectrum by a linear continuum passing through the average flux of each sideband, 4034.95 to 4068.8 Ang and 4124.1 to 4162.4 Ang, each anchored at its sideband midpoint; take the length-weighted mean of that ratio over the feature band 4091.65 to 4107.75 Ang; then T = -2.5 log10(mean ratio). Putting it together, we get 0.17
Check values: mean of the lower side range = 2.03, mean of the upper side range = 2.14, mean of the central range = 1.78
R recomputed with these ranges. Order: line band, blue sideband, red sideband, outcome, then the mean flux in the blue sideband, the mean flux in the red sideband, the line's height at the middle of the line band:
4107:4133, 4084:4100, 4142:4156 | -1.40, 1.91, 2.06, 1.99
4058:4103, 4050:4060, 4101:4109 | 1.23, 2.08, 1.82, 1.94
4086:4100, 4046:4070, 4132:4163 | 1.12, 2.06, 2.15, 2.09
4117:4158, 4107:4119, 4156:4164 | 0.89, 2.06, 2.3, 2.18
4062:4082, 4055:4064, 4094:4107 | -0.63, 1.96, 1.67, 1.87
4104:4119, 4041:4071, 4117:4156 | 0.32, 2.02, 2.13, 2.1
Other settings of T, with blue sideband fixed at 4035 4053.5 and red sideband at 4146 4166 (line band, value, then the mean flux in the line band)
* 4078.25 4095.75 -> 0.07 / 1.99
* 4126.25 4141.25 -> 0.02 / 2.13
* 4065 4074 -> 0.10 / 1.92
